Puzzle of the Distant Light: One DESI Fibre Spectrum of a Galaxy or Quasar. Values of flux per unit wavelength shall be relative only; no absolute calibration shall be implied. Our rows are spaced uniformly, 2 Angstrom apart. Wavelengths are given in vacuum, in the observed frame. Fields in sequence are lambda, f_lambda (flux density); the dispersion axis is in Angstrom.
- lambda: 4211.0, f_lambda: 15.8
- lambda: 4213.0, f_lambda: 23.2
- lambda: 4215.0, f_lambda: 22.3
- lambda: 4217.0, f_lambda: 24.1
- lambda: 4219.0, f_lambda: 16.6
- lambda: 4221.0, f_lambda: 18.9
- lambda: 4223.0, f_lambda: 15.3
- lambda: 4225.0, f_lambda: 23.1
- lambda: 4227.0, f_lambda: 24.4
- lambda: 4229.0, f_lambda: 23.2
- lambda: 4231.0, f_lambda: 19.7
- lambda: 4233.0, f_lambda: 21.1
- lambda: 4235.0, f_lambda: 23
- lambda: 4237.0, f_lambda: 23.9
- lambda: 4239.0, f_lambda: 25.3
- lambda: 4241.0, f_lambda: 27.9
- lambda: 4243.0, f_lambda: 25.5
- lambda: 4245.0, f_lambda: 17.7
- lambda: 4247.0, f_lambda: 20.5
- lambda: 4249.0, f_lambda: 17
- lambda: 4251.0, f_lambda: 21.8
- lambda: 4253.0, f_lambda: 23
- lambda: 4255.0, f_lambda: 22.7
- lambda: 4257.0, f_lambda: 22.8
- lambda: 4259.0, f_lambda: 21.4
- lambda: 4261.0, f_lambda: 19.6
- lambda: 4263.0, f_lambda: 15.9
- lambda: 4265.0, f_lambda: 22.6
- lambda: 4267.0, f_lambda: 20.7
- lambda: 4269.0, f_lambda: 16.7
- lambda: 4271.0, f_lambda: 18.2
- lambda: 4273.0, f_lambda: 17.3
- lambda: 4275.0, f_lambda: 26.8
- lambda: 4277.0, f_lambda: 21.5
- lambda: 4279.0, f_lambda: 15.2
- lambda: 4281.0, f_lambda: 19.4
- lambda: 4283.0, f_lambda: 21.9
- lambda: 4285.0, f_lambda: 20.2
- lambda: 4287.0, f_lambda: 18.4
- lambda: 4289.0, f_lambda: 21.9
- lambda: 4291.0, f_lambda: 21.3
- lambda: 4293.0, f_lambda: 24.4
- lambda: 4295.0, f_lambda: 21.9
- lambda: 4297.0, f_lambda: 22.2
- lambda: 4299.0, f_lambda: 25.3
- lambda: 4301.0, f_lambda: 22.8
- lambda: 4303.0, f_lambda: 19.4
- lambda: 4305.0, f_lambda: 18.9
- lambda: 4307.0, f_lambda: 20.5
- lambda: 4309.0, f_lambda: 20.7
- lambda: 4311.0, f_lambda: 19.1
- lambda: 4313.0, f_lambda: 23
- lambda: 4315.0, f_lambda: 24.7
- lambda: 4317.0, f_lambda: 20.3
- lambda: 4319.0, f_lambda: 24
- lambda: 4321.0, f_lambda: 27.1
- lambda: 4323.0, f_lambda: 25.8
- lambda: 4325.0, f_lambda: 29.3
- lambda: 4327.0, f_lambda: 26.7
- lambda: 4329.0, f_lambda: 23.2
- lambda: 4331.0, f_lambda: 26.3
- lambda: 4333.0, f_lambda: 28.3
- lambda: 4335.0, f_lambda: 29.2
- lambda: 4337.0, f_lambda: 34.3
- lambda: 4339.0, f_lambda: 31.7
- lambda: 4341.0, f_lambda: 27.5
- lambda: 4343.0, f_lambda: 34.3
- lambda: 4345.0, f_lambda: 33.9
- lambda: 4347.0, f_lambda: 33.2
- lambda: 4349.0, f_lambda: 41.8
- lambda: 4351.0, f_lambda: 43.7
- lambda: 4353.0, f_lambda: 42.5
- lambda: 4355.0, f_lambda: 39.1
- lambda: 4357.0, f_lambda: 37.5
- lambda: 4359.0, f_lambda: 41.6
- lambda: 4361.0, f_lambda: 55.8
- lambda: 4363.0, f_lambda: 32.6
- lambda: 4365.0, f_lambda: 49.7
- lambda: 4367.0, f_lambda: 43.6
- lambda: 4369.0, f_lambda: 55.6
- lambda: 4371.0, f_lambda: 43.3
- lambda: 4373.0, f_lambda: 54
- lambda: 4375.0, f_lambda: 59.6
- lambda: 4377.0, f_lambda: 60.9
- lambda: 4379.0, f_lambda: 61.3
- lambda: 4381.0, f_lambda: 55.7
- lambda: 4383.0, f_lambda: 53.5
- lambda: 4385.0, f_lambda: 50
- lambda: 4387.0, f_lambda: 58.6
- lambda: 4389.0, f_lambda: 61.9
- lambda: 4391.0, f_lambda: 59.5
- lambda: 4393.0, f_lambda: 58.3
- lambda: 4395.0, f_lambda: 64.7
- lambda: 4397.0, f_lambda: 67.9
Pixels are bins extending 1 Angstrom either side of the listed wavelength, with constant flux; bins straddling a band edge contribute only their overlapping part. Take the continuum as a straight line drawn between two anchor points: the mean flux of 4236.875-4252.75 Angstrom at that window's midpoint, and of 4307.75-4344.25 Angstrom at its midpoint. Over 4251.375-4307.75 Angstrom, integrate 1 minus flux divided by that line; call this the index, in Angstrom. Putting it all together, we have 7.7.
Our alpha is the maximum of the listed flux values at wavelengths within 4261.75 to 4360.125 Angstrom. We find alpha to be 43.7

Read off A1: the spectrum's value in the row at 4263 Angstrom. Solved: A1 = 15.9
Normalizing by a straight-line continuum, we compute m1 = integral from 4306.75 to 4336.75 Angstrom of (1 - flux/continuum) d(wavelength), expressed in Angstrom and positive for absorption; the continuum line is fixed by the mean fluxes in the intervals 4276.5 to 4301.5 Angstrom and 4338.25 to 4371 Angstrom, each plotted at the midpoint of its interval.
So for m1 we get 5.8 Angstrom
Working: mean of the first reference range 21.2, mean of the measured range 24.9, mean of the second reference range 40.4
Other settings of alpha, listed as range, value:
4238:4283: 27.9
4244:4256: 23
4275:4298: 26.8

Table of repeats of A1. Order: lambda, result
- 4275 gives 26.8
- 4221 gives 18.9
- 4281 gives 19.4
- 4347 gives 33.2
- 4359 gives 41.6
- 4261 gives 19.6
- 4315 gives 24.7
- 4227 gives 24.4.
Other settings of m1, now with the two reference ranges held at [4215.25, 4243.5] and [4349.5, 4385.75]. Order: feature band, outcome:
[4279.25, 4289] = 3.9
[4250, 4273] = 6.4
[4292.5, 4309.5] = 6.7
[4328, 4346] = 5.5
